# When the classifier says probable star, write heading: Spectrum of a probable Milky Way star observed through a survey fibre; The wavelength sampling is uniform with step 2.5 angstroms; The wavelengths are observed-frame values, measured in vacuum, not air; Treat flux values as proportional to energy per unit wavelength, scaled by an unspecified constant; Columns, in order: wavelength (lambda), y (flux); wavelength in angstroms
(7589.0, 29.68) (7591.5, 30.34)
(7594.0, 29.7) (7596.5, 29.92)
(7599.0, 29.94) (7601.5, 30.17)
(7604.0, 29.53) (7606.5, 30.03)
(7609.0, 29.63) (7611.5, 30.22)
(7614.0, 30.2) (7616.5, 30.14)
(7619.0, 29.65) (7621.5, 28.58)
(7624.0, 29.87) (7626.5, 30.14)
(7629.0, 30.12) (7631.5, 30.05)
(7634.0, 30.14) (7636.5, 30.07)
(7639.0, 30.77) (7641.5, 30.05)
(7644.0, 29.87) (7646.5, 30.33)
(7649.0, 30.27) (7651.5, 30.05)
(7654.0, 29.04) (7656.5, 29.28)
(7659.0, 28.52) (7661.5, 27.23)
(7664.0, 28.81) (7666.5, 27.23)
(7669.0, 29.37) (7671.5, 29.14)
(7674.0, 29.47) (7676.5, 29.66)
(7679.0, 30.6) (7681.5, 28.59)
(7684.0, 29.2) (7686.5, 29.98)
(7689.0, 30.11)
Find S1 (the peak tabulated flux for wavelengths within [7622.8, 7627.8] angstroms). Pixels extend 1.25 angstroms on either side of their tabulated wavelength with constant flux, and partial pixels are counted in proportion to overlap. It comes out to 30.14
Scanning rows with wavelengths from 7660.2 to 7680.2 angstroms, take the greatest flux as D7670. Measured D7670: 30.6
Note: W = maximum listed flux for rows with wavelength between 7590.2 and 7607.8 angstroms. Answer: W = 30.34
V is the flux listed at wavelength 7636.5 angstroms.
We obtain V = 30.07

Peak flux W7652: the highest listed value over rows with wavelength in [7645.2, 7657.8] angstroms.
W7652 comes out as 30.33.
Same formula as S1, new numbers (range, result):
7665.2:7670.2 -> 29.37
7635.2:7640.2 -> 30.77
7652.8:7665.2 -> 29.28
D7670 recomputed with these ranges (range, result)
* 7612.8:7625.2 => 30.2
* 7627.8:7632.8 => 30.12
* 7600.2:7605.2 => 30.17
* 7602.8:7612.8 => 30.22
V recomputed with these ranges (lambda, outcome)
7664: 28.81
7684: 29.2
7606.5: 30.03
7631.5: 30.05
